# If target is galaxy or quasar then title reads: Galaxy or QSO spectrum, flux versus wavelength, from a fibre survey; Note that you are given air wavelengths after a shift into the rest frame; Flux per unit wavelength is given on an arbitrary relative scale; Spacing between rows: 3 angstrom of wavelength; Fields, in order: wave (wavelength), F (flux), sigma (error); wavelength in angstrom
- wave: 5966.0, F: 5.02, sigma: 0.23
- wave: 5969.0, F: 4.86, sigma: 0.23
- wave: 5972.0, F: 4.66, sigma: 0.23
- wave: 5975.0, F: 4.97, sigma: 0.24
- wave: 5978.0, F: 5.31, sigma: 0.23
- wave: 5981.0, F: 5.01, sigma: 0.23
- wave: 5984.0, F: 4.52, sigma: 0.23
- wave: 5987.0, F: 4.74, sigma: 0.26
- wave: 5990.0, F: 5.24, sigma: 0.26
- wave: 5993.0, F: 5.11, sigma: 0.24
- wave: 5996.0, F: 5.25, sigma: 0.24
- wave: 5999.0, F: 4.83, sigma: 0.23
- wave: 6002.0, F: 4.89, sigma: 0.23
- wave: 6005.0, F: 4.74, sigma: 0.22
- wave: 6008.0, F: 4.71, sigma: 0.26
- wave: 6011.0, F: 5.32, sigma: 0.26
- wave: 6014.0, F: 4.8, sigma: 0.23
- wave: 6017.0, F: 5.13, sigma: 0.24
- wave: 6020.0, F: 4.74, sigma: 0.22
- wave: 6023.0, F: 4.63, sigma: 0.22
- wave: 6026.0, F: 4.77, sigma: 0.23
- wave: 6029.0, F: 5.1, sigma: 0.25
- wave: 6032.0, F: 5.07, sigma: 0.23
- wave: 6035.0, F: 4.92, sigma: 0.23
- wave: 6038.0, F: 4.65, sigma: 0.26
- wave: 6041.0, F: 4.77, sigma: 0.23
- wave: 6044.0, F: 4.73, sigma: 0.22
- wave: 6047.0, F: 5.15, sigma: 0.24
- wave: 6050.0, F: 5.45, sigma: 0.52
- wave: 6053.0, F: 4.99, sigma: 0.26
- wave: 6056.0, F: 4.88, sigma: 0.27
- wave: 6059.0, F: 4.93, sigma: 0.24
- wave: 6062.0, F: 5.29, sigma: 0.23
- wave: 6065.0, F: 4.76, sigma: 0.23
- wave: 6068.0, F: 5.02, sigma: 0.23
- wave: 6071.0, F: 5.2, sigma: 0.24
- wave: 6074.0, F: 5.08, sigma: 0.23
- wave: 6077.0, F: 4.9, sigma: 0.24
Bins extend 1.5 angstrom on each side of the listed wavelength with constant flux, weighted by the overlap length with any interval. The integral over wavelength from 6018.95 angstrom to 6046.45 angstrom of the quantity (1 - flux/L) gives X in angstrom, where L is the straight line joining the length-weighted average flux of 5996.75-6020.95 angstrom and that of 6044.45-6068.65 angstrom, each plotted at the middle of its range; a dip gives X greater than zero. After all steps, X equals 0.8 angstrom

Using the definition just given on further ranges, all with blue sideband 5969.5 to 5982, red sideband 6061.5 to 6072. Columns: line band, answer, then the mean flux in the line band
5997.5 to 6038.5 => 1.00 angstrom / 4.88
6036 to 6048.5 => 0.48 angstrom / 4.83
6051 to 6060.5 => 0.14 angstrom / 4.96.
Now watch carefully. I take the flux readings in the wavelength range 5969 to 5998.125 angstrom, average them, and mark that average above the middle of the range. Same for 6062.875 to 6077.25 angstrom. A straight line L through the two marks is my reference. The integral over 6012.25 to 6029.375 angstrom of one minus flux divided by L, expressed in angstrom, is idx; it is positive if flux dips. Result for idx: 0.5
